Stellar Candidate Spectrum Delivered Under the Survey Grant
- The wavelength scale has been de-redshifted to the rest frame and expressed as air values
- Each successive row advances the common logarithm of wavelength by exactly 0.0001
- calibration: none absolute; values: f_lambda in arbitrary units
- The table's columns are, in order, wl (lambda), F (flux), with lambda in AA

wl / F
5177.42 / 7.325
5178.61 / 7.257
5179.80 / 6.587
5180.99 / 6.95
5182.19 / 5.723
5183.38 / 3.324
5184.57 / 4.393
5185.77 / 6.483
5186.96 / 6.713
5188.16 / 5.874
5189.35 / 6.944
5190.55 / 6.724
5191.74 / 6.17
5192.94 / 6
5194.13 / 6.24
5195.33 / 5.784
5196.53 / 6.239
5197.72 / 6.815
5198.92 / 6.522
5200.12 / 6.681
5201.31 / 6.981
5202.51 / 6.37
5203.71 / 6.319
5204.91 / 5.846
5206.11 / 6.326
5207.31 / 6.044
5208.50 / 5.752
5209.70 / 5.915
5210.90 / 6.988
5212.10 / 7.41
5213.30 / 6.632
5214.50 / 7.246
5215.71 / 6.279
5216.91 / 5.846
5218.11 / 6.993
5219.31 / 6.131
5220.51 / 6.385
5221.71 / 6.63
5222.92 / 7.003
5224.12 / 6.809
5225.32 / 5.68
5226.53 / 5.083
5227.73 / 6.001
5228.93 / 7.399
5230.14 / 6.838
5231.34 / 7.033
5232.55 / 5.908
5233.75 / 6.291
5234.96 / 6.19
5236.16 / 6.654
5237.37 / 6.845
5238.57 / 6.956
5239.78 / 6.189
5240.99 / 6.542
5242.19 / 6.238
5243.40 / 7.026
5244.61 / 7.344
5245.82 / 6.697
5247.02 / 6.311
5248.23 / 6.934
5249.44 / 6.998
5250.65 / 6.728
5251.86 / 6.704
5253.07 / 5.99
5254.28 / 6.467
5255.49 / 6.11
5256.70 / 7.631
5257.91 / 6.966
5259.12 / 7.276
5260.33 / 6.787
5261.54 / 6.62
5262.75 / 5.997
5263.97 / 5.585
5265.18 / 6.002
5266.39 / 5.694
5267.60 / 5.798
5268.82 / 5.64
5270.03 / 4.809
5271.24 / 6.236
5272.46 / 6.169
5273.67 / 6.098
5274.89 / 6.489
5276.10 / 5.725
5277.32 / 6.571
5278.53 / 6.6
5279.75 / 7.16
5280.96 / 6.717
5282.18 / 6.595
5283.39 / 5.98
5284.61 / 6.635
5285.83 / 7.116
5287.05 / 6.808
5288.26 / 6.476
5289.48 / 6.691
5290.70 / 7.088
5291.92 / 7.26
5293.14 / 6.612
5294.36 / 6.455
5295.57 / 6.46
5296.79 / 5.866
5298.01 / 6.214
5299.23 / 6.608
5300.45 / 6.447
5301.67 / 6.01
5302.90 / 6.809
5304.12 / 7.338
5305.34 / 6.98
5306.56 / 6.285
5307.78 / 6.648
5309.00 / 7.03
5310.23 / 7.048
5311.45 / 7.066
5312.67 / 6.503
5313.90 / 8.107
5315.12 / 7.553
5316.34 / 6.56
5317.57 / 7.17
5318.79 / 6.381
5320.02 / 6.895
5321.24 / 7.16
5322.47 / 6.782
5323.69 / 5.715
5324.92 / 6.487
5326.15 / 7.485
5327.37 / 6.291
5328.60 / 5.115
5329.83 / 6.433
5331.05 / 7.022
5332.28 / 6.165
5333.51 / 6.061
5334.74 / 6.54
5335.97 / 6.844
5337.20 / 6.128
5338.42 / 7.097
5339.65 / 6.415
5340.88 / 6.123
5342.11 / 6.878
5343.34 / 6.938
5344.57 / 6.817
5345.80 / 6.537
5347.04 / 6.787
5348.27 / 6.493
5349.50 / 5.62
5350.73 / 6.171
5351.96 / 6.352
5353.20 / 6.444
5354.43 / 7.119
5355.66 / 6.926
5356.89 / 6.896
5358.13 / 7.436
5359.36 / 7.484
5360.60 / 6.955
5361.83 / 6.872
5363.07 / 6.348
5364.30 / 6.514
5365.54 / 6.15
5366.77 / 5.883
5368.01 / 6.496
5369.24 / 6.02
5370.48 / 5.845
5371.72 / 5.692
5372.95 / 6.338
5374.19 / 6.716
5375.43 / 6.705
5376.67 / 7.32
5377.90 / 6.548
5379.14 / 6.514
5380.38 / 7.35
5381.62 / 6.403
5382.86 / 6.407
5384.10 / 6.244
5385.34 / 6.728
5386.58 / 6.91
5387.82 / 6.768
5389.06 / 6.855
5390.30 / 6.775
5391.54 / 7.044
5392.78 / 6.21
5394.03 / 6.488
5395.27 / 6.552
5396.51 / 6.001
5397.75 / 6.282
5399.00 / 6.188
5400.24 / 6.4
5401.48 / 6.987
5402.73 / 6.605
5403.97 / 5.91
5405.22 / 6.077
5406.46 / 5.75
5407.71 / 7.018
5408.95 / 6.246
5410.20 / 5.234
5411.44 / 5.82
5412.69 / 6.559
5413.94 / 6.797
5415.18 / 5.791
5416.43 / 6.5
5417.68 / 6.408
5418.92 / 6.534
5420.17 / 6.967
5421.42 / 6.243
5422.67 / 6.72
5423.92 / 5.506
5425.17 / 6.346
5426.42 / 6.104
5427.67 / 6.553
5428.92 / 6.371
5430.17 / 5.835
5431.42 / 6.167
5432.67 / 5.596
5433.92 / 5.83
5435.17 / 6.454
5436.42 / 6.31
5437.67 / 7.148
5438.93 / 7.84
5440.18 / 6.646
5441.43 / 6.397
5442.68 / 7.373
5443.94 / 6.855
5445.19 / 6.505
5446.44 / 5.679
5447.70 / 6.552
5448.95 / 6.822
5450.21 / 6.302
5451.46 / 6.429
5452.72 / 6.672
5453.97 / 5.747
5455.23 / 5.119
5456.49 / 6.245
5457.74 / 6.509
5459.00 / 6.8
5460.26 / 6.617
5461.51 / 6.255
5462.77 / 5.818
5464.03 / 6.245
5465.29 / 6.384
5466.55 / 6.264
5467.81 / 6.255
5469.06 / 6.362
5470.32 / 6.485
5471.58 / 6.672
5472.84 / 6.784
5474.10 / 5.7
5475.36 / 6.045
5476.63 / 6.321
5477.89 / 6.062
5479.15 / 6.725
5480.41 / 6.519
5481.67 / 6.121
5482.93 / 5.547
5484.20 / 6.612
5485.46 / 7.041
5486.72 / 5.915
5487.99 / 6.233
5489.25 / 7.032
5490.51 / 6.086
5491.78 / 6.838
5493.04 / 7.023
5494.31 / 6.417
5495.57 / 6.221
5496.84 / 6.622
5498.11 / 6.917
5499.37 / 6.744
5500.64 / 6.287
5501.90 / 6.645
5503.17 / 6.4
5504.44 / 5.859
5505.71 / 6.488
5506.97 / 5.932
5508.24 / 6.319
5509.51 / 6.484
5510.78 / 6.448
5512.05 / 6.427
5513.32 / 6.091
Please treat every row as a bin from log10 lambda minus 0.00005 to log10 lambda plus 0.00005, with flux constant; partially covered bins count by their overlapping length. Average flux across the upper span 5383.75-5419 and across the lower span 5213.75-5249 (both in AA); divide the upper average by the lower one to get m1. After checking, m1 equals 0.98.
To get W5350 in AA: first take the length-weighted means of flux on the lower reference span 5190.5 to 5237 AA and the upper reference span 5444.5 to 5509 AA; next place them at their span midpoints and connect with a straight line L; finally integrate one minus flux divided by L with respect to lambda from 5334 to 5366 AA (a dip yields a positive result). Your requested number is -1.3 AA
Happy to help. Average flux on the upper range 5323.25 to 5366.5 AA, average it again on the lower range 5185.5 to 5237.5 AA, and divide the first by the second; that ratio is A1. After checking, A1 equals 1.02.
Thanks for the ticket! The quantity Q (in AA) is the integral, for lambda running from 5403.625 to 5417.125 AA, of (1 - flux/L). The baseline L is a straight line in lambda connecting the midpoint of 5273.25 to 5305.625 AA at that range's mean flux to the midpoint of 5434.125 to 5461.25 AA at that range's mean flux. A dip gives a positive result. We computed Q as 0.8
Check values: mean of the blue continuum 6.58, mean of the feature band 6.16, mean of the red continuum 6.51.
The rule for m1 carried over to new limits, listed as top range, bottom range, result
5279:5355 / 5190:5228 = 1.04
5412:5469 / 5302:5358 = 0.96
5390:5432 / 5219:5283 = 0.98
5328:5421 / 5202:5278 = 1.01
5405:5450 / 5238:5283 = 0.99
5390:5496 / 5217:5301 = 0.98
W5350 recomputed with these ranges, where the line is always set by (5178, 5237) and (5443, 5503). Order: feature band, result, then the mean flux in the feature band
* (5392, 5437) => 0.8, 6.26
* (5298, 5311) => -0.7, 6.7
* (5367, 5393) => -0.8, 6.56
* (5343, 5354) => -0.2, 6.46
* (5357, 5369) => -0.6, 6.67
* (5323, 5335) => 0.1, 6.33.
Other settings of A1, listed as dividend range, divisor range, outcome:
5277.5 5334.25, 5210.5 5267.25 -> 1.02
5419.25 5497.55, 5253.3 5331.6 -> 0.97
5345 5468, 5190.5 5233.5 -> 1.00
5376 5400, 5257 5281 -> 1.06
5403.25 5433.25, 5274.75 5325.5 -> 0.93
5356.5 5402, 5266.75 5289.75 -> 1.04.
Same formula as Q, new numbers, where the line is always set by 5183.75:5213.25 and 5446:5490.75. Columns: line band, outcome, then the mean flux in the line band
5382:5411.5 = -0.5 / 6.41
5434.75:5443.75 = -0.8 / 6.89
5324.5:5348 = -0.9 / 6.53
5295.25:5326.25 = -2.2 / 6.74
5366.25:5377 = 0.0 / 6.31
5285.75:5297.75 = -0.7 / 6.65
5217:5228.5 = 0.0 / 6.3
